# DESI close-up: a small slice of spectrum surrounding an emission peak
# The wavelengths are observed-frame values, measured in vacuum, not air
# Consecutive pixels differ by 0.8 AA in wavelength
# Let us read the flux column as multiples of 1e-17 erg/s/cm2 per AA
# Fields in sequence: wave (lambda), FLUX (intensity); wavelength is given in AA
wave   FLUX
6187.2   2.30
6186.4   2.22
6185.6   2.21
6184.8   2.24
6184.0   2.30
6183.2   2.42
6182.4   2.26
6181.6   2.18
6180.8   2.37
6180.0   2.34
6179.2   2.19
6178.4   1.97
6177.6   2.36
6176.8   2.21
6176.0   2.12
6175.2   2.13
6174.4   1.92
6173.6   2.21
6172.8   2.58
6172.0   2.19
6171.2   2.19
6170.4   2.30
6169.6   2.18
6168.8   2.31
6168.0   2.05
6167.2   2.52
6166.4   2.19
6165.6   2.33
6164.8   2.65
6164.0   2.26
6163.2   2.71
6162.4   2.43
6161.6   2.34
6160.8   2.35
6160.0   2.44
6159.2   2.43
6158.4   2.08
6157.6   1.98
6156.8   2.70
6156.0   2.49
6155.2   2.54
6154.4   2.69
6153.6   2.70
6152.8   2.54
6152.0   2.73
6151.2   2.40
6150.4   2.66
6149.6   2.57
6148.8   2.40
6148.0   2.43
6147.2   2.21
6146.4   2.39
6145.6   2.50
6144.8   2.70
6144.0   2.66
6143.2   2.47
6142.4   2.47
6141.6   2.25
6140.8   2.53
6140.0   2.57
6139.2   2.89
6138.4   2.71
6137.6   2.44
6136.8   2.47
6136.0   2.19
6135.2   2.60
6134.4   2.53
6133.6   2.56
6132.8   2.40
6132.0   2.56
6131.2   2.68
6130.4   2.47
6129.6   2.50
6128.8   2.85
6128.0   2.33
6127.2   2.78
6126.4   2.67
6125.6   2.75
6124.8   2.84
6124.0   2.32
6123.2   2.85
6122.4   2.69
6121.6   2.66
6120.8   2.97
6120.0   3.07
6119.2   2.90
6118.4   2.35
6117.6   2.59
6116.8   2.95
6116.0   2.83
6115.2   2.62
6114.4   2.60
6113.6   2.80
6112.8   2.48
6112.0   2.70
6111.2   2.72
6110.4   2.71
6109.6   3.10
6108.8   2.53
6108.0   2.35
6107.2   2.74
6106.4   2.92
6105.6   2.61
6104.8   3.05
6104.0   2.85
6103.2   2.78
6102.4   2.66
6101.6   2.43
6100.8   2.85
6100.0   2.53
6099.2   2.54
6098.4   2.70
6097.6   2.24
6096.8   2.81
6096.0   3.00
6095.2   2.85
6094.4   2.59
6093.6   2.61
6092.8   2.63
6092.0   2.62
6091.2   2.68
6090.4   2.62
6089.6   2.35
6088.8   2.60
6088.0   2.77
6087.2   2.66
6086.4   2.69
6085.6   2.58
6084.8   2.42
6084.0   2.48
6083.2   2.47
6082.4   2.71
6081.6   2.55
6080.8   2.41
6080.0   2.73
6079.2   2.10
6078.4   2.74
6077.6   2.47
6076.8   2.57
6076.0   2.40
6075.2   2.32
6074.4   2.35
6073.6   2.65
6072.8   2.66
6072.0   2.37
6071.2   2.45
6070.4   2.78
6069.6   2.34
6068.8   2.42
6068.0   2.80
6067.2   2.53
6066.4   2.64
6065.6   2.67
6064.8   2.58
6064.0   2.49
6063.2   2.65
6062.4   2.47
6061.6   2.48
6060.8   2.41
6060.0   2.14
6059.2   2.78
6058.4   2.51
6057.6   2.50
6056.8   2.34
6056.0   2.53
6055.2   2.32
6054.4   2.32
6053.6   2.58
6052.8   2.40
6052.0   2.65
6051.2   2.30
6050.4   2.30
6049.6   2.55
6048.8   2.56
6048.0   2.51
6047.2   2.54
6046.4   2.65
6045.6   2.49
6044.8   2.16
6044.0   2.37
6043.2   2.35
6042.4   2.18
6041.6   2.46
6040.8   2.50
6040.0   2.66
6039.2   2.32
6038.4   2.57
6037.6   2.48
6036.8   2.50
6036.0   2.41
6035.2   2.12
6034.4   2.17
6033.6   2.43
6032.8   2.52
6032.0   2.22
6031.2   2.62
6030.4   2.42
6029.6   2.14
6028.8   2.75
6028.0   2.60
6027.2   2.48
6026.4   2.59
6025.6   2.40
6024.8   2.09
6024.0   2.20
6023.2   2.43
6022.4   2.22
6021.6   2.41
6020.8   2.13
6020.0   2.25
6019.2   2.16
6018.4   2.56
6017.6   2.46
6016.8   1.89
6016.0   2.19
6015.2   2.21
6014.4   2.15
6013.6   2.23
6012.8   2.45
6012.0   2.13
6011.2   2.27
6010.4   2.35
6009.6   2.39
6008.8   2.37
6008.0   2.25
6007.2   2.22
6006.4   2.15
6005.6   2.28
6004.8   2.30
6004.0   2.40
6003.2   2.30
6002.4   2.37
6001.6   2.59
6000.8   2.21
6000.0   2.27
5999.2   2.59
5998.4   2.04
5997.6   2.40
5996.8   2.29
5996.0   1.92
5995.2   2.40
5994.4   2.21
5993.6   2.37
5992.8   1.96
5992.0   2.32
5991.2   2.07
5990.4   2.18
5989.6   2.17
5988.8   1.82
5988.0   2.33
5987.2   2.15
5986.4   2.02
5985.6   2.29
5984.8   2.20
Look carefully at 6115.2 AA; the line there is C III]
